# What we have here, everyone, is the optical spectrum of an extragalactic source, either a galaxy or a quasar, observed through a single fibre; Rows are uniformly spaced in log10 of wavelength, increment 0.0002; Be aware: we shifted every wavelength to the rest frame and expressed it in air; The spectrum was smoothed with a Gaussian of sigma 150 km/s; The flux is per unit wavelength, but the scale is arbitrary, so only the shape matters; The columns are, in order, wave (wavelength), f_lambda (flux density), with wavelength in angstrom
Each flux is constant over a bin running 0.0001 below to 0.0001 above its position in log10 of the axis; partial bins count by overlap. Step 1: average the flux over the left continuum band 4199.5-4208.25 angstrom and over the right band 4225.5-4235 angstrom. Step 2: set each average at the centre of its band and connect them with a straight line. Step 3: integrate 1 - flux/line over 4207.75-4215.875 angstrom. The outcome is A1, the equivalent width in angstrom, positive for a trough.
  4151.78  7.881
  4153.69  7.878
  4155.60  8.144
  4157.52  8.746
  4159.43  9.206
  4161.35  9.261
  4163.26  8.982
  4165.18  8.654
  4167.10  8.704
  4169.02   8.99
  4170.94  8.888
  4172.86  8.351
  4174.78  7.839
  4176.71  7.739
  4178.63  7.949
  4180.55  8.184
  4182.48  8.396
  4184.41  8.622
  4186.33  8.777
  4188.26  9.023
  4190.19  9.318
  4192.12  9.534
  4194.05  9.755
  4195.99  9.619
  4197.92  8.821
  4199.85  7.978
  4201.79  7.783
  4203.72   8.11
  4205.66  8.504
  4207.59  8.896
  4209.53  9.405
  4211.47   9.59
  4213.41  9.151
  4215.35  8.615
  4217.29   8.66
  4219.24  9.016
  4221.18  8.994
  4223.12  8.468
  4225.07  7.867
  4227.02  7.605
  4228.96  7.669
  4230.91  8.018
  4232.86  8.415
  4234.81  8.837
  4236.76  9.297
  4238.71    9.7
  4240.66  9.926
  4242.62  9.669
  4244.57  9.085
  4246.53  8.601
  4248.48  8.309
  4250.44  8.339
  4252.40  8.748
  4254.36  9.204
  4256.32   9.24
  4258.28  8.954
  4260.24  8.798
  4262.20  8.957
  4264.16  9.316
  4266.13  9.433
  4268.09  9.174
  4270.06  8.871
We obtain -1.00 angstrom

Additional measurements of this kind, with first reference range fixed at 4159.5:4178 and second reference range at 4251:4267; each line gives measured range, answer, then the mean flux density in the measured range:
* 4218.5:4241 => 0.8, 8.61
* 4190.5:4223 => -0.4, 8.9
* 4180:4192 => -0.1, 8.79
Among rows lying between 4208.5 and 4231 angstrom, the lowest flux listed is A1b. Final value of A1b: 7.605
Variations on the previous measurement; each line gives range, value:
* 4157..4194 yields 7.739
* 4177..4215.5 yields 7.783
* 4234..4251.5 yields 8.309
